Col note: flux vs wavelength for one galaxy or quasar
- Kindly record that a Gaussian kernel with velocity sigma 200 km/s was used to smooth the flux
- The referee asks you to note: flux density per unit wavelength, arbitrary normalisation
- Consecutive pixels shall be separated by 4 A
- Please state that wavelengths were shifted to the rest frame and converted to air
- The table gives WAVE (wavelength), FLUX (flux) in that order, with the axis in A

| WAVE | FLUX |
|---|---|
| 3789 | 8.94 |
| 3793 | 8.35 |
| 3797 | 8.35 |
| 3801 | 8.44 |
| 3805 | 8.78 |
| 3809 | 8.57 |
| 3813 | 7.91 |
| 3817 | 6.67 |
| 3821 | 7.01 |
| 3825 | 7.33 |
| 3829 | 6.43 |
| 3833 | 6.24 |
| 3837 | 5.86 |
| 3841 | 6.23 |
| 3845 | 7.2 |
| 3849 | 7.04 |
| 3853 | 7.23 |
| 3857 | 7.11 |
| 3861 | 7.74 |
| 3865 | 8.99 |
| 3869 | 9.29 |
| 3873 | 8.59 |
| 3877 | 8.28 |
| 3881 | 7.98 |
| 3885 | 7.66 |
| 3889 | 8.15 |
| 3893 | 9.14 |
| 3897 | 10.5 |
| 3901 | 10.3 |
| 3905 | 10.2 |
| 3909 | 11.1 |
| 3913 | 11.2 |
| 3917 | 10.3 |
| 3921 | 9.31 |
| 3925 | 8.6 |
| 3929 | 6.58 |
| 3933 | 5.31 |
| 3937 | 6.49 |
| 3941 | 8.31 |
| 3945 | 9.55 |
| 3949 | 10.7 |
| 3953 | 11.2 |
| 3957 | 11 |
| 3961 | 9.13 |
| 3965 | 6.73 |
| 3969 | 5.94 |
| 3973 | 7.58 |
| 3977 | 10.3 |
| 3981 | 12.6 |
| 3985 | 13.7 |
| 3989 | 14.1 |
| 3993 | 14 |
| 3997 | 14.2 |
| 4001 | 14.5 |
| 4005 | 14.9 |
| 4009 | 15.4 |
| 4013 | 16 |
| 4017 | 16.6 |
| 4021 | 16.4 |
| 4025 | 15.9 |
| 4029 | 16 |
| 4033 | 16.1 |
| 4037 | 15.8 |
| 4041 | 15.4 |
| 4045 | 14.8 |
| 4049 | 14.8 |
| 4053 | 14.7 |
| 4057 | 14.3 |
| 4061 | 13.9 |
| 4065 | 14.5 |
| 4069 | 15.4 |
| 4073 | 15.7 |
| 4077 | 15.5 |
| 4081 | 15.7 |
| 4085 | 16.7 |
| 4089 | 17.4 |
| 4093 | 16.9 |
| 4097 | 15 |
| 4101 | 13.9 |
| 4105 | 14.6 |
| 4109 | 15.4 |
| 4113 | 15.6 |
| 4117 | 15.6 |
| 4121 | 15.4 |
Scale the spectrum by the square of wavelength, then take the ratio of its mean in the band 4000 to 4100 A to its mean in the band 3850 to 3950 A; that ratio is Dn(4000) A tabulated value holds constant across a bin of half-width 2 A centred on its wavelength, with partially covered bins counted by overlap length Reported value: 1.92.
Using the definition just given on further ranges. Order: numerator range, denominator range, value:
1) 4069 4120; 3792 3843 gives 2.44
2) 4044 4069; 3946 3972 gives 1.69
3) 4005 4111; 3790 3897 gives 2.22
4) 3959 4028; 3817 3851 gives 2.10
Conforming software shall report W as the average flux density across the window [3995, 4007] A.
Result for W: 14.5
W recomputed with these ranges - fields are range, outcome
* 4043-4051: 14.8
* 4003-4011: 15.2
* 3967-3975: 6.76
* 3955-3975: 8.08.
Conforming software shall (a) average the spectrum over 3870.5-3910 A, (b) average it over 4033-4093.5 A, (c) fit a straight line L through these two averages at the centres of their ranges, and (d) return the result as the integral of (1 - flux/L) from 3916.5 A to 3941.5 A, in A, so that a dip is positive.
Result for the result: 6.7 A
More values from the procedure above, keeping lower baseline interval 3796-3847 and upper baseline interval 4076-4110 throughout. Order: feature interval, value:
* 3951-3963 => 1.08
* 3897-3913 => -1.19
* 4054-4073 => 0.16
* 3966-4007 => 1.38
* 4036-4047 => -0.94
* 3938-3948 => 1.99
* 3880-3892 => 1.63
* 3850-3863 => 1.61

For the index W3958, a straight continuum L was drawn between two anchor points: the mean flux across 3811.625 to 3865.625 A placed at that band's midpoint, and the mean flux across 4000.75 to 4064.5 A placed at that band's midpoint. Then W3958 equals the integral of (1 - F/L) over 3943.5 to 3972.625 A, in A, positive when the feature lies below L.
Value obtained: 7.22 A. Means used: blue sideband 7.01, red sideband 15.3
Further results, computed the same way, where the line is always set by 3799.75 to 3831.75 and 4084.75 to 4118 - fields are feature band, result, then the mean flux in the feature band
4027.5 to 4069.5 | -2.74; 15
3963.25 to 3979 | 5.69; 7.65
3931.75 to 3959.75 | 5.59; 9.04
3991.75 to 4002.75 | -1.34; 14.2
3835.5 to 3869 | 5.13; 7.32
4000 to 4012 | -1.96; 15.1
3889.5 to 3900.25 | 0.20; 9.64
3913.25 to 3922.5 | 0.32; 10.1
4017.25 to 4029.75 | -2.56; 16.2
